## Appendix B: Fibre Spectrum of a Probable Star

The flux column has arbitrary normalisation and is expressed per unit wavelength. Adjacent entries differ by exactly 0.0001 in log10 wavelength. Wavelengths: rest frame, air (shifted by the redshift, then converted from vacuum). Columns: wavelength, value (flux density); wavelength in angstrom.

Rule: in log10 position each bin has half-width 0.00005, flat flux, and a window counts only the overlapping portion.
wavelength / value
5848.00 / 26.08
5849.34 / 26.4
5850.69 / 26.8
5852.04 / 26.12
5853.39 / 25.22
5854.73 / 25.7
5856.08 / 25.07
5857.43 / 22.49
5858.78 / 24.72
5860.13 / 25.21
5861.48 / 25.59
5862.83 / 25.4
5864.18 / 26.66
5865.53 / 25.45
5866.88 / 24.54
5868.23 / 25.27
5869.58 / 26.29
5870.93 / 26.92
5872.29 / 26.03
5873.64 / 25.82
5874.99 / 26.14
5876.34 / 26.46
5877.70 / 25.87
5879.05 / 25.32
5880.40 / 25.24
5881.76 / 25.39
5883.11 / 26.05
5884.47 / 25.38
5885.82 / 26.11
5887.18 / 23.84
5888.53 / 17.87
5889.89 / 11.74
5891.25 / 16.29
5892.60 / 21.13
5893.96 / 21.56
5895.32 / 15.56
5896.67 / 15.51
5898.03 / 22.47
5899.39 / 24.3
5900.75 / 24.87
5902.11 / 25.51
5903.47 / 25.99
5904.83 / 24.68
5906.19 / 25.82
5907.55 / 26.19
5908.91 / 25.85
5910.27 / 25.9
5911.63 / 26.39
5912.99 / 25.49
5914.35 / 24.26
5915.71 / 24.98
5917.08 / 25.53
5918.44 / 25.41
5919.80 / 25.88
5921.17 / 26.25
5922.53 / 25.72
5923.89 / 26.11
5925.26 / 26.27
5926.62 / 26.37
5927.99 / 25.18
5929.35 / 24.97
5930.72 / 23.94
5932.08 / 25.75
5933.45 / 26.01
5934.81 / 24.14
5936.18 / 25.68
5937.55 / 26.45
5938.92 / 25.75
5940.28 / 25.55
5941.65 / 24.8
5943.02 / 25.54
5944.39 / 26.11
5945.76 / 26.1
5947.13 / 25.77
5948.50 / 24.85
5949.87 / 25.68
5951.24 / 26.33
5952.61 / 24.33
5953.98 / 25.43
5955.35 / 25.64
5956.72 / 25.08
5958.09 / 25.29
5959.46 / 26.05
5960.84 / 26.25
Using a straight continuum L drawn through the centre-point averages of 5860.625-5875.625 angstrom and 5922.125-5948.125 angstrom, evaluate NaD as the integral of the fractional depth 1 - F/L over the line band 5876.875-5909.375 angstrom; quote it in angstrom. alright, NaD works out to 3.6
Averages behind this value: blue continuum 25.8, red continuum 25.6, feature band 22.8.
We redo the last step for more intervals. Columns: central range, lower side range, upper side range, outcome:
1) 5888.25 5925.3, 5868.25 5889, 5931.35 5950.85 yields 3.1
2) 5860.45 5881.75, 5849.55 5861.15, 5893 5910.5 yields -1.1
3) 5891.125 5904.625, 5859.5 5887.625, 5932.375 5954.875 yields 2.1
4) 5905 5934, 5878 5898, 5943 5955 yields -2.6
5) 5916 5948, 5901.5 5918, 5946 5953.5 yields -0.2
